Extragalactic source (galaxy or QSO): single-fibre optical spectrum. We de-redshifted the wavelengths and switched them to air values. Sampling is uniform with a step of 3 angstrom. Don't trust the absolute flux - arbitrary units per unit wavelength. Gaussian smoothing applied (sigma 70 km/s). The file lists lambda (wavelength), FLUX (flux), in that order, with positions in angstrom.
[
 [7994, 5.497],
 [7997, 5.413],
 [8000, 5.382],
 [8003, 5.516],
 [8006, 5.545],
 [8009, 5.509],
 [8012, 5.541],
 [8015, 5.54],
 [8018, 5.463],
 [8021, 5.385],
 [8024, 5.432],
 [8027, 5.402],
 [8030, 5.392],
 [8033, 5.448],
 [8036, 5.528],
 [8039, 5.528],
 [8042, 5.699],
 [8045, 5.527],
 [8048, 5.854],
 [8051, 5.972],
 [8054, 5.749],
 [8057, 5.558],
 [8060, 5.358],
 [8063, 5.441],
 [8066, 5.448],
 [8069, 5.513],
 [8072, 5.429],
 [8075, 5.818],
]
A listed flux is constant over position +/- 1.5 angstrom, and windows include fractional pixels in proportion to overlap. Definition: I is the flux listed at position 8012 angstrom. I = 5.541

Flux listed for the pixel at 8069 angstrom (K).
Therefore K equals 5.513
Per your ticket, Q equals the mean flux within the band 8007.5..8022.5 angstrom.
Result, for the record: 5.49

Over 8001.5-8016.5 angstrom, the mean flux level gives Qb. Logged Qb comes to 5.53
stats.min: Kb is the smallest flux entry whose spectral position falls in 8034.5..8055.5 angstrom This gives 5.527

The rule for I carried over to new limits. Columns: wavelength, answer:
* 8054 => 5.749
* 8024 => 5.432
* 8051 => 5.972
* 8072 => 5.429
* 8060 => 5.358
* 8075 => 5.818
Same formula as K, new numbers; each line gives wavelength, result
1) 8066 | 5.448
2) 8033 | 5.448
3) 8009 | 5.509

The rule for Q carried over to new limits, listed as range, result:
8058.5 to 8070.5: 5.44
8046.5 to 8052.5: 5.91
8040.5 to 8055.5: 5.76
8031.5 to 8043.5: 5.55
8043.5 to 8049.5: 5.69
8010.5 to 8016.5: 5.54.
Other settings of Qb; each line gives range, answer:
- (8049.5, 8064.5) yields 5.62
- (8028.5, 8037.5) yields 5.46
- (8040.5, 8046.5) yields 5.61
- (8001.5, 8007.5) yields 5.53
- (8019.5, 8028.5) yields 5.41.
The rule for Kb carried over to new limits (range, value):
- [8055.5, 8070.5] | 5.358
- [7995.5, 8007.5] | 5.382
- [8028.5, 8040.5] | 5.392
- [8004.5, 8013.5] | 5.509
